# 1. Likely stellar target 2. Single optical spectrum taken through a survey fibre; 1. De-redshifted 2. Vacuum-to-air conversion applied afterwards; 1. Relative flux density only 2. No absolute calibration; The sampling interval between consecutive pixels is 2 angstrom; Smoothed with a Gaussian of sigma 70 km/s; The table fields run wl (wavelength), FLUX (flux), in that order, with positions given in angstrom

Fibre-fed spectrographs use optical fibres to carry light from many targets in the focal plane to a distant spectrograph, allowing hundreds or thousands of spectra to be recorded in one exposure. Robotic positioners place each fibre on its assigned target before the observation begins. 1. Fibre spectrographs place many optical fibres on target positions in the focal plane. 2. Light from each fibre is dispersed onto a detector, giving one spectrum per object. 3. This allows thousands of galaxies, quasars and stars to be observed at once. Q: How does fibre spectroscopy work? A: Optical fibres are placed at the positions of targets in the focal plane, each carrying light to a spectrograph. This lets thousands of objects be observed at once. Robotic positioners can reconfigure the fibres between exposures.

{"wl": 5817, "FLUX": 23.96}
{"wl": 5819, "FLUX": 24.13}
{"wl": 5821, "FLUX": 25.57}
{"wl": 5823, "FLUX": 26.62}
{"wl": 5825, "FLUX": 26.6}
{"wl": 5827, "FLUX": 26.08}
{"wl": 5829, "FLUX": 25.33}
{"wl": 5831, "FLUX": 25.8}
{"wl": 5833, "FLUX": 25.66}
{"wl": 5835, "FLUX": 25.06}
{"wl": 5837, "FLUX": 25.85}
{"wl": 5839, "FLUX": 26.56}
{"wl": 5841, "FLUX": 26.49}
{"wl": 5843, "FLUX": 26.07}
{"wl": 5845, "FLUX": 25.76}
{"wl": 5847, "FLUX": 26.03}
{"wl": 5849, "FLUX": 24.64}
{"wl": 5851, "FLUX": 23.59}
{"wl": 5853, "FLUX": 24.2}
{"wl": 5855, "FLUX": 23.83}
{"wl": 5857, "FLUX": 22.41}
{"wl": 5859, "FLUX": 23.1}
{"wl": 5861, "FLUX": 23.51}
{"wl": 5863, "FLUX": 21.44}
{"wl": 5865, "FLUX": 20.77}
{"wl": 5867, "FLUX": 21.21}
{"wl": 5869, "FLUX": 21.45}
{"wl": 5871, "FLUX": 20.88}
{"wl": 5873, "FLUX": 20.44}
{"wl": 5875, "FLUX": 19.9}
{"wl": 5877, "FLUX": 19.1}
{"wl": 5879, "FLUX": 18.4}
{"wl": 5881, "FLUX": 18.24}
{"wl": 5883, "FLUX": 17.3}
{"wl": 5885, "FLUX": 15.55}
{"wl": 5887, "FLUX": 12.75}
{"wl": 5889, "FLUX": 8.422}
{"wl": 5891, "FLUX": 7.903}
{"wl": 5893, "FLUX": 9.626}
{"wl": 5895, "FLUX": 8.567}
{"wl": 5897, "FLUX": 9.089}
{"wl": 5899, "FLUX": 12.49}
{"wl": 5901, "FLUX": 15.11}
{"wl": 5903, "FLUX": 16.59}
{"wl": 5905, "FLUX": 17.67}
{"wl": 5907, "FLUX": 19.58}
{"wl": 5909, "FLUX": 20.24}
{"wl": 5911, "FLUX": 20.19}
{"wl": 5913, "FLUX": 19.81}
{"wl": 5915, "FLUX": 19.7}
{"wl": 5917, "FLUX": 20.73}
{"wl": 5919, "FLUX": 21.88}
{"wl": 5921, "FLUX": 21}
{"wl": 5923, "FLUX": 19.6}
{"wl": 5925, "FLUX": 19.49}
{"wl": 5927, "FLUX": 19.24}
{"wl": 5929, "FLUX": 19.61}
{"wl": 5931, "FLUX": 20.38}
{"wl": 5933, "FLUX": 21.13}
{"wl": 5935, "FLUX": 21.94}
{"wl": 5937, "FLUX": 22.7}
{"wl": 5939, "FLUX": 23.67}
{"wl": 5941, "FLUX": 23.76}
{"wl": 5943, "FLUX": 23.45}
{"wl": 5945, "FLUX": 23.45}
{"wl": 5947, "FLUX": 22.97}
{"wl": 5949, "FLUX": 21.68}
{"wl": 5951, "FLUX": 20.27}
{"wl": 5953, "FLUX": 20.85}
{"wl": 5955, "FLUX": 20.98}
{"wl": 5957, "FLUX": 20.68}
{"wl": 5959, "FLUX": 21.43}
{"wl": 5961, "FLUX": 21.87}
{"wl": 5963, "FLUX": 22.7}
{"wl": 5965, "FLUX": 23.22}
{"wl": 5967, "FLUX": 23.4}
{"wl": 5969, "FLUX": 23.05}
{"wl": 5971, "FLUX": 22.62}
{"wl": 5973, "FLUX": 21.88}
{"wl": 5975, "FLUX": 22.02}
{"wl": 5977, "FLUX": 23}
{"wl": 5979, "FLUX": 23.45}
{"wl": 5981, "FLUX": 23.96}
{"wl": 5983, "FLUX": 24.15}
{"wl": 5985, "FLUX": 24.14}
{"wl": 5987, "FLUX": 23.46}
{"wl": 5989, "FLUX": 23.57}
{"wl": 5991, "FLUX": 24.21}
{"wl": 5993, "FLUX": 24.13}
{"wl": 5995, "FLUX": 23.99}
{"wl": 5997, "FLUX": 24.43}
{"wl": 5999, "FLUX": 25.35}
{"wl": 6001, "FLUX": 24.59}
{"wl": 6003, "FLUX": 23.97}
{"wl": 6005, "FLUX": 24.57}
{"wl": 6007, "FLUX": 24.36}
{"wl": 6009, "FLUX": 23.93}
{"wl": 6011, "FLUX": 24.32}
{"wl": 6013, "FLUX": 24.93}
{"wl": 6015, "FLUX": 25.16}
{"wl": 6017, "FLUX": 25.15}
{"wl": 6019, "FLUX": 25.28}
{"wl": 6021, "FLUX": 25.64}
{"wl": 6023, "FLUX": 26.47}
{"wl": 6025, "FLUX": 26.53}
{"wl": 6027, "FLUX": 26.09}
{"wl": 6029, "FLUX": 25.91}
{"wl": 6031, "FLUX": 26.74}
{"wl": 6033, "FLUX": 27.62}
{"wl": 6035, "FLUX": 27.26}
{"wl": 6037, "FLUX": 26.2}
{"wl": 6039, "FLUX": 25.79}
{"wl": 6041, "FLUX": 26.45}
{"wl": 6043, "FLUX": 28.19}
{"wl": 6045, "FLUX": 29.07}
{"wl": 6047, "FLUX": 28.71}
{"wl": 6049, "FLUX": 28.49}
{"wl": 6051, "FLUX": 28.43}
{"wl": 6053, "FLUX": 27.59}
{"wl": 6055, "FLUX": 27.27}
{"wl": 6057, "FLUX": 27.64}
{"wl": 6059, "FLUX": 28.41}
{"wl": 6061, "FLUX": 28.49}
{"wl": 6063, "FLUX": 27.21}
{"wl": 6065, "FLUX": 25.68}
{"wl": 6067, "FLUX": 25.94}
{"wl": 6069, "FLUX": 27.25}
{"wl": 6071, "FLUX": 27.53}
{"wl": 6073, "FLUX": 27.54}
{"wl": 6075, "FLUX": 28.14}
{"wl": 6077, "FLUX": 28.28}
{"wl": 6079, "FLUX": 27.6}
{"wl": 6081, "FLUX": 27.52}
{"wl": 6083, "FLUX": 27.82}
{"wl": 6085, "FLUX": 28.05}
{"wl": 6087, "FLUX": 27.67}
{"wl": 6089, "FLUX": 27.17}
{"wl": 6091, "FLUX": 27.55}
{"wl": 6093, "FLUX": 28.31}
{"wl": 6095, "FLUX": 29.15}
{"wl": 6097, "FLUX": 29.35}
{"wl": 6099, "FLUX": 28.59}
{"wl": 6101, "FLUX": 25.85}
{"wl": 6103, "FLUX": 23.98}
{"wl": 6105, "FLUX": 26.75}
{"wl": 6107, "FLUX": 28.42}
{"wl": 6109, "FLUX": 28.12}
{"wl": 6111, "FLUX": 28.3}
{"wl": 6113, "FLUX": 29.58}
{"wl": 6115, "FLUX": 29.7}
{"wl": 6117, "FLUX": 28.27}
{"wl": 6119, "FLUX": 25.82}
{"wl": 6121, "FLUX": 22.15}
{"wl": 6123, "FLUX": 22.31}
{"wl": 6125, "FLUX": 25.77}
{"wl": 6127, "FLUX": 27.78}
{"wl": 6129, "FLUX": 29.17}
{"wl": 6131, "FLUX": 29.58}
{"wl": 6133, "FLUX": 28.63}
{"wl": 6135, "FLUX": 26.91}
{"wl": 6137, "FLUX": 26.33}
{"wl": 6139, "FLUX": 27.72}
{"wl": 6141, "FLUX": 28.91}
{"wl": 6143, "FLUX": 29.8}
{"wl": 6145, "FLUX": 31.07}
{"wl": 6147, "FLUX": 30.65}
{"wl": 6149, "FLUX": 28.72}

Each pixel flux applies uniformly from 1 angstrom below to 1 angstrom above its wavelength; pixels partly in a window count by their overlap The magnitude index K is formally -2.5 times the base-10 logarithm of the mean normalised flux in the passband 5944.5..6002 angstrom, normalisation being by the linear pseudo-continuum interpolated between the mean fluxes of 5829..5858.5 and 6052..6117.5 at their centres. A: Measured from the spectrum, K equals 0.16 mag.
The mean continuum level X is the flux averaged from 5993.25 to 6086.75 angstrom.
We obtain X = 26.5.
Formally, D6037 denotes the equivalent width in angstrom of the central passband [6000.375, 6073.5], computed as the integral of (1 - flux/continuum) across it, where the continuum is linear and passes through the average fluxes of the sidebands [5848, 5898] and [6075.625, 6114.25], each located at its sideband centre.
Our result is -3.4 angstrom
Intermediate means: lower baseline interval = 18.3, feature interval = 26.5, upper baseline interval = 27.8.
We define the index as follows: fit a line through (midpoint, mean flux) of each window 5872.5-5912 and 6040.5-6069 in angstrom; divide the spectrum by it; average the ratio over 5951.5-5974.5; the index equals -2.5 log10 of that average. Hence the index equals -0.067 mag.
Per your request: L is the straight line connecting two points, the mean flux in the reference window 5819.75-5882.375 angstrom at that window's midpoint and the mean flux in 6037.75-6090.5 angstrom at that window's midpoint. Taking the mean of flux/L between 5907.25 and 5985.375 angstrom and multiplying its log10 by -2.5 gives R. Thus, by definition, 0.166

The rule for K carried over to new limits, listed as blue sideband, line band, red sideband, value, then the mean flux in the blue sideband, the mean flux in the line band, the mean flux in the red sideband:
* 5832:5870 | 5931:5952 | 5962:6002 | 0.062 mag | 24.1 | 22.4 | 23.6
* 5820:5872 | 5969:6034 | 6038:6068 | 0.096 mag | 24.4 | 24.5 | 27.6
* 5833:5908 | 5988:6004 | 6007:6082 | 0.023 mag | 19.5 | 24.3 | 26.8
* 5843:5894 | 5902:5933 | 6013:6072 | 0.105 mag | 19.7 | 19.8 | 26.9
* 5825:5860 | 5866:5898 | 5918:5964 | 0.461 mag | 25.1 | 15.6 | 21.5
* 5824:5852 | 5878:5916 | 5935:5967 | 0.495 mag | 25.7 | 15.1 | 22.3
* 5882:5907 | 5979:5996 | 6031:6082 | -0.128 mag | 12.9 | 23.9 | 27.5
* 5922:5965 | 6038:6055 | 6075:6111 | -0.082 mag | 21.6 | 27.8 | 27.7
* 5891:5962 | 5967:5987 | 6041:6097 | -0.041 mag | 19.3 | 23.2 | 27.8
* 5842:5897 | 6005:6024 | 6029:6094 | 0.022 mag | 19.3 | 25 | 27.5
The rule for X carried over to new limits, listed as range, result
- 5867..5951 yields 18.5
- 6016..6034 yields 26.2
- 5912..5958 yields 21.3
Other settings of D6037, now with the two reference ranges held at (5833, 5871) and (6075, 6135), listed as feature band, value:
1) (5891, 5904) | 6.9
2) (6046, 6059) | -0.6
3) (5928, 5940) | 1.7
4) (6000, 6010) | 0.7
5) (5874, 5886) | 3.1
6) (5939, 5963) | 3.1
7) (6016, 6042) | 0.2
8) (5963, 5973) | 1.0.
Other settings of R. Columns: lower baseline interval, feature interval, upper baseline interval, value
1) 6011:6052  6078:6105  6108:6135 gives -0.02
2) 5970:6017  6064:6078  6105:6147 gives -0.04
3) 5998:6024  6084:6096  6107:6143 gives -0.05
